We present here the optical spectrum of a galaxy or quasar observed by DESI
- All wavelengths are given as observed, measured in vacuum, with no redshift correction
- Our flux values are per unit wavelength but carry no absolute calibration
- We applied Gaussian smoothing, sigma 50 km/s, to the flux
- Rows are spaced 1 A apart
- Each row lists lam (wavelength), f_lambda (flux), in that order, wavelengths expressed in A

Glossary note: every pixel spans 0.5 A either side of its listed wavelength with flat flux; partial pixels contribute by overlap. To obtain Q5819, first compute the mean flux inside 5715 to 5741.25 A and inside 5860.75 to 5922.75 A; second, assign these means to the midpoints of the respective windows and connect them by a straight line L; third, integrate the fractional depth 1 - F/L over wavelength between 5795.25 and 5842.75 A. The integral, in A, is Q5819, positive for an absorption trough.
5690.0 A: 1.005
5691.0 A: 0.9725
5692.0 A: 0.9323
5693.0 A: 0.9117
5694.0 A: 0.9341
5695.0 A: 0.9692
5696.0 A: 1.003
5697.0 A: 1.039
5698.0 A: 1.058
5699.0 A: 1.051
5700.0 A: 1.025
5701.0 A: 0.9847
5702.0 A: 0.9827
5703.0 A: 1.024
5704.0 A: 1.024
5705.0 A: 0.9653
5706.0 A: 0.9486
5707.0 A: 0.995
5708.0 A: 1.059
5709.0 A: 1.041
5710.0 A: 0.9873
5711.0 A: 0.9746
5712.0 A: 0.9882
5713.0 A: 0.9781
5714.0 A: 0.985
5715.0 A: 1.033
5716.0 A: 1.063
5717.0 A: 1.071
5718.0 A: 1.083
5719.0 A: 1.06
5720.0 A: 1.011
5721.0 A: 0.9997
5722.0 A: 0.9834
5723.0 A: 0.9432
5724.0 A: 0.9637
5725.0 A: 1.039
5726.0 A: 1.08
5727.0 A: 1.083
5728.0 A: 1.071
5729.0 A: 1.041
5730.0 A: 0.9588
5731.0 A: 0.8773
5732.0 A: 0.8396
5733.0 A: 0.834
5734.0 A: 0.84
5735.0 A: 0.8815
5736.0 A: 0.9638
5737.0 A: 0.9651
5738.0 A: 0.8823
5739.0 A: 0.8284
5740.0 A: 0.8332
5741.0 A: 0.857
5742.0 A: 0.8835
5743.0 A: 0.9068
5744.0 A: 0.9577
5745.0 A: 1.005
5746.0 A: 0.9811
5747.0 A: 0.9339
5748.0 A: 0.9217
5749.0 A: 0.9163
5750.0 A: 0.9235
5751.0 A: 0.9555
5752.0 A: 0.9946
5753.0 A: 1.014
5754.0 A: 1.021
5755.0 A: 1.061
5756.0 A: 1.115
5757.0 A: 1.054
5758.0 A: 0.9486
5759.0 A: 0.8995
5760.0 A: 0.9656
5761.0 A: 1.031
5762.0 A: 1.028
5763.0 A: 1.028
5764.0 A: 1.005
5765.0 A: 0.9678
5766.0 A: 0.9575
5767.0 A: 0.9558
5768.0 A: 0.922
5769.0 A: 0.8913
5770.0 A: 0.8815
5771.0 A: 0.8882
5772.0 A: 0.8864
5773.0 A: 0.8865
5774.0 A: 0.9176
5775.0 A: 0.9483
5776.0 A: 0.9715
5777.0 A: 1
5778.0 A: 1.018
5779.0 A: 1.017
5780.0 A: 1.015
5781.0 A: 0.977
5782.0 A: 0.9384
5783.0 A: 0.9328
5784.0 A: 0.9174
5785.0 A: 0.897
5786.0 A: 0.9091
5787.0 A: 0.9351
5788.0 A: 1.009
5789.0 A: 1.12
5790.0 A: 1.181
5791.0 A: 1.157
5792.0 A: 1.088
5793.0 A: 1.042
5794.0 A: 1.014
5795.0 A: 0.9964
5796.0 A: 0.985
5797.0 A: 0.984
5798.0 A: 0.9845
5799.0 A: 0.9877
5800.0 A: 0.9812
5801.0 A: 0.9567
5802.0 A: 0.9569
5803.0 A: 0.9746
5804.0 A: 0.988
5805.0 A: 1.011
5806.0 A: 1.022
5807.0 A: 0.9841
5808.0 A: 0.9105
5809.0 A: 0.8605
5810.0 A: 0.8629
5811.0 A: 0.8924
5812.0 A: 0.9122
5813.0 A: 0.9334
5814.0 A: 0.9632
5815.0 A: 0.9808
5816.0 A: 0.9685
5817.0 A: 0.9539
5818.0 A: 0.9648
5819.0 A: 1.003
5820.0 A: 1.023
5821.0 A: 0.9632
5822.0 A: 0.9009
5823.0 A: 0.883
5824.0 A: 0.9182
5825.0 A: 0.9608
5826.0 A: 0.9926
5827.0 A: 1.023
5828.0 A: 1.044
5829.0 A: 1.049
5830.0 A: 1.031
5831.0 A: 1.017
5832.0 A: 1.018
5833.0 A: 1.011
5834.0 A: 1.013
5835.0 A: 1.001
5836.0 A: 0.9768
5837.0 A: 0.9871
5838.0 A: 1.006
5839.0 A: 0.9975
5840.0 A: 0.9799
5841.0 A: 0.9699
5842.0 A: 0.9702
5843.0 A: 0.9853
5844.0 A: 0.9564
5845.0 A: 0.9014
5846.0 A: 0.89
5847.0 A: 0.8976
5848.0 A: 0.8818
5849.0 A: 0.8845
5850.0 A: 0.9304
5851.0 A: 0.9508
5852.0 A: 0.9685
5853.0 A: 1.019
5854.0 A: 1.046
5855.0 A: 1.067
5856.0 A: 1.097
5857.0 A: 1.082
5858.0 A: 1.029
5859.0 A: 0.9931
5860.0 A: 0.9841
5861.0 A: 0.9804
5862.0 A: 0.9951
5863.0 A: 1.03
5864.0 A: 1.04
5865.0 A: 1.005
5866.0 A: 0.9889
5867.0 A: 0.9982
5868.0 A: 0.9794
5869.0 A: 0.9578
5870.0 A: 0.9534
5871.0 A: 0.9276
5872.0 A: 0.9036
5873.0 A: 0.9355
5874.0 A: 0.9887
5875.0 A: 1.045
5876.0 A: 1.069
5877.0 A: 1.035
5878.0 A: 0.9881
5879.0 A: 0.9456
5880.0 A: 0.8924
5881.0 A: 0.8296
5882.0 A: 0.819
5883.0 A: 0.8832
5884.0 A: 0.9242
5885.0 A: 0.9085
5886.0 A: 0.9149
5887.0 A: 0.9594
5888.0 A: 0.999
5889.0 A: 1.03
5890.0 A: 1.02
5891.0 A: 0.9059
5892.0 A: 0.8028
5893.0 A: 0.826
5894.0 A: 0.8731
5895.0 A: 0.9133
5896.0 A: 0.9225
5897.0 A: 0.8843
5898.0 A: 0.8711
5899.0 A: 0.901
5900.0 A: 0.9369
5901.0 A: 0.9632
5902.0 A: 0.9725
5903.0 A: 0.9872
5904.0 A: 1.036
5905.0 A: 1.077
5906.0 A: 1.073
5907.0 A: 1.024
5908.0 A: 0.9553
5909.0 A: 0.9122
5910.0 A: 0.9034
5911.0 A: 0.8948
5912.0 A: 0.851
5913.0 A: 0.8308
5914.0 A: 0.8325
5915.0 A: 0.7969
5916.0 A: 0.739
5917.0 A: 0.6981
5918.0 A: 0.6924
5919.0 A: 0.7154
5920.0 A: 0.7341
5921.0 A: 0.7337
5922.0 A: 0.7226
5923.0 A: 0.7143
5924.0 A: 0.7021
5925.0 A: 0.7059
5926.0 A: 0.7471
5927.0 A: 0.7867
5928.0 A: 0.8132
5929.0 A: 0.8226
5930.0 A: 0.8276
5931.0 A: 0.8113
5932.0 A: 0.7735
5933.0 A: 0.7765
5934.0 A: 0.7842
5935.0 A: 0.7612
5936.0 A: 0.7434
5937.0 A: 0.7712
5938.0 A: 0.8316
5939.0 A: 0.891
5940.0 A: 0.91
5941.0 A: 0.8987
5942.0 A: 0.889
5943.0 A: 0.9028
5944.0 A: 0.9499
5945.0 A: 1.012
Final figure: -1.8 A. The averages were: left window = 0.966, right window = 0.917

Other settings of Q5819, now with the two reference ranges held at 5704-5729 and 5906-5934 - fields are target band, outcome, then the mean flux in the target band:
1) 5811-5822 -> -0.6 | 0.96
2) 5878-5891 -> -1.4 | 0.929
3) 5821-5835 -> -1.4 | 0.989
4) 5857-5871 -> -2.2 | 0.996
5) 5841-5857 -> -1.6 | 0.967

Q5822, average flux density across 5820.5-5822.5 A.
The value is 0.932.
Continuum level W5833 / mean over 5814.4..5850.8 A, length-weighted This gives 0.97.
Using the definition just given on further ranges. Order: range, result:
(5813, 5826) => 0.957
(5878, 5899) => 0.908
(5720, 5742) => 0.941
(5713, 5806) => 0.975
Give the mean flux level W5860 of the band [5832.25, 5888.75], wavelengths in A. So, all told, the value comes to 0.971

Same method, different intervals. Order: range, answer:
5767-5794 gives 0.975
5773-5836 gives 0.981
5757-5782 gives 0.96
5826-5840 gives 1.01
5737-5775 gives 0.949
